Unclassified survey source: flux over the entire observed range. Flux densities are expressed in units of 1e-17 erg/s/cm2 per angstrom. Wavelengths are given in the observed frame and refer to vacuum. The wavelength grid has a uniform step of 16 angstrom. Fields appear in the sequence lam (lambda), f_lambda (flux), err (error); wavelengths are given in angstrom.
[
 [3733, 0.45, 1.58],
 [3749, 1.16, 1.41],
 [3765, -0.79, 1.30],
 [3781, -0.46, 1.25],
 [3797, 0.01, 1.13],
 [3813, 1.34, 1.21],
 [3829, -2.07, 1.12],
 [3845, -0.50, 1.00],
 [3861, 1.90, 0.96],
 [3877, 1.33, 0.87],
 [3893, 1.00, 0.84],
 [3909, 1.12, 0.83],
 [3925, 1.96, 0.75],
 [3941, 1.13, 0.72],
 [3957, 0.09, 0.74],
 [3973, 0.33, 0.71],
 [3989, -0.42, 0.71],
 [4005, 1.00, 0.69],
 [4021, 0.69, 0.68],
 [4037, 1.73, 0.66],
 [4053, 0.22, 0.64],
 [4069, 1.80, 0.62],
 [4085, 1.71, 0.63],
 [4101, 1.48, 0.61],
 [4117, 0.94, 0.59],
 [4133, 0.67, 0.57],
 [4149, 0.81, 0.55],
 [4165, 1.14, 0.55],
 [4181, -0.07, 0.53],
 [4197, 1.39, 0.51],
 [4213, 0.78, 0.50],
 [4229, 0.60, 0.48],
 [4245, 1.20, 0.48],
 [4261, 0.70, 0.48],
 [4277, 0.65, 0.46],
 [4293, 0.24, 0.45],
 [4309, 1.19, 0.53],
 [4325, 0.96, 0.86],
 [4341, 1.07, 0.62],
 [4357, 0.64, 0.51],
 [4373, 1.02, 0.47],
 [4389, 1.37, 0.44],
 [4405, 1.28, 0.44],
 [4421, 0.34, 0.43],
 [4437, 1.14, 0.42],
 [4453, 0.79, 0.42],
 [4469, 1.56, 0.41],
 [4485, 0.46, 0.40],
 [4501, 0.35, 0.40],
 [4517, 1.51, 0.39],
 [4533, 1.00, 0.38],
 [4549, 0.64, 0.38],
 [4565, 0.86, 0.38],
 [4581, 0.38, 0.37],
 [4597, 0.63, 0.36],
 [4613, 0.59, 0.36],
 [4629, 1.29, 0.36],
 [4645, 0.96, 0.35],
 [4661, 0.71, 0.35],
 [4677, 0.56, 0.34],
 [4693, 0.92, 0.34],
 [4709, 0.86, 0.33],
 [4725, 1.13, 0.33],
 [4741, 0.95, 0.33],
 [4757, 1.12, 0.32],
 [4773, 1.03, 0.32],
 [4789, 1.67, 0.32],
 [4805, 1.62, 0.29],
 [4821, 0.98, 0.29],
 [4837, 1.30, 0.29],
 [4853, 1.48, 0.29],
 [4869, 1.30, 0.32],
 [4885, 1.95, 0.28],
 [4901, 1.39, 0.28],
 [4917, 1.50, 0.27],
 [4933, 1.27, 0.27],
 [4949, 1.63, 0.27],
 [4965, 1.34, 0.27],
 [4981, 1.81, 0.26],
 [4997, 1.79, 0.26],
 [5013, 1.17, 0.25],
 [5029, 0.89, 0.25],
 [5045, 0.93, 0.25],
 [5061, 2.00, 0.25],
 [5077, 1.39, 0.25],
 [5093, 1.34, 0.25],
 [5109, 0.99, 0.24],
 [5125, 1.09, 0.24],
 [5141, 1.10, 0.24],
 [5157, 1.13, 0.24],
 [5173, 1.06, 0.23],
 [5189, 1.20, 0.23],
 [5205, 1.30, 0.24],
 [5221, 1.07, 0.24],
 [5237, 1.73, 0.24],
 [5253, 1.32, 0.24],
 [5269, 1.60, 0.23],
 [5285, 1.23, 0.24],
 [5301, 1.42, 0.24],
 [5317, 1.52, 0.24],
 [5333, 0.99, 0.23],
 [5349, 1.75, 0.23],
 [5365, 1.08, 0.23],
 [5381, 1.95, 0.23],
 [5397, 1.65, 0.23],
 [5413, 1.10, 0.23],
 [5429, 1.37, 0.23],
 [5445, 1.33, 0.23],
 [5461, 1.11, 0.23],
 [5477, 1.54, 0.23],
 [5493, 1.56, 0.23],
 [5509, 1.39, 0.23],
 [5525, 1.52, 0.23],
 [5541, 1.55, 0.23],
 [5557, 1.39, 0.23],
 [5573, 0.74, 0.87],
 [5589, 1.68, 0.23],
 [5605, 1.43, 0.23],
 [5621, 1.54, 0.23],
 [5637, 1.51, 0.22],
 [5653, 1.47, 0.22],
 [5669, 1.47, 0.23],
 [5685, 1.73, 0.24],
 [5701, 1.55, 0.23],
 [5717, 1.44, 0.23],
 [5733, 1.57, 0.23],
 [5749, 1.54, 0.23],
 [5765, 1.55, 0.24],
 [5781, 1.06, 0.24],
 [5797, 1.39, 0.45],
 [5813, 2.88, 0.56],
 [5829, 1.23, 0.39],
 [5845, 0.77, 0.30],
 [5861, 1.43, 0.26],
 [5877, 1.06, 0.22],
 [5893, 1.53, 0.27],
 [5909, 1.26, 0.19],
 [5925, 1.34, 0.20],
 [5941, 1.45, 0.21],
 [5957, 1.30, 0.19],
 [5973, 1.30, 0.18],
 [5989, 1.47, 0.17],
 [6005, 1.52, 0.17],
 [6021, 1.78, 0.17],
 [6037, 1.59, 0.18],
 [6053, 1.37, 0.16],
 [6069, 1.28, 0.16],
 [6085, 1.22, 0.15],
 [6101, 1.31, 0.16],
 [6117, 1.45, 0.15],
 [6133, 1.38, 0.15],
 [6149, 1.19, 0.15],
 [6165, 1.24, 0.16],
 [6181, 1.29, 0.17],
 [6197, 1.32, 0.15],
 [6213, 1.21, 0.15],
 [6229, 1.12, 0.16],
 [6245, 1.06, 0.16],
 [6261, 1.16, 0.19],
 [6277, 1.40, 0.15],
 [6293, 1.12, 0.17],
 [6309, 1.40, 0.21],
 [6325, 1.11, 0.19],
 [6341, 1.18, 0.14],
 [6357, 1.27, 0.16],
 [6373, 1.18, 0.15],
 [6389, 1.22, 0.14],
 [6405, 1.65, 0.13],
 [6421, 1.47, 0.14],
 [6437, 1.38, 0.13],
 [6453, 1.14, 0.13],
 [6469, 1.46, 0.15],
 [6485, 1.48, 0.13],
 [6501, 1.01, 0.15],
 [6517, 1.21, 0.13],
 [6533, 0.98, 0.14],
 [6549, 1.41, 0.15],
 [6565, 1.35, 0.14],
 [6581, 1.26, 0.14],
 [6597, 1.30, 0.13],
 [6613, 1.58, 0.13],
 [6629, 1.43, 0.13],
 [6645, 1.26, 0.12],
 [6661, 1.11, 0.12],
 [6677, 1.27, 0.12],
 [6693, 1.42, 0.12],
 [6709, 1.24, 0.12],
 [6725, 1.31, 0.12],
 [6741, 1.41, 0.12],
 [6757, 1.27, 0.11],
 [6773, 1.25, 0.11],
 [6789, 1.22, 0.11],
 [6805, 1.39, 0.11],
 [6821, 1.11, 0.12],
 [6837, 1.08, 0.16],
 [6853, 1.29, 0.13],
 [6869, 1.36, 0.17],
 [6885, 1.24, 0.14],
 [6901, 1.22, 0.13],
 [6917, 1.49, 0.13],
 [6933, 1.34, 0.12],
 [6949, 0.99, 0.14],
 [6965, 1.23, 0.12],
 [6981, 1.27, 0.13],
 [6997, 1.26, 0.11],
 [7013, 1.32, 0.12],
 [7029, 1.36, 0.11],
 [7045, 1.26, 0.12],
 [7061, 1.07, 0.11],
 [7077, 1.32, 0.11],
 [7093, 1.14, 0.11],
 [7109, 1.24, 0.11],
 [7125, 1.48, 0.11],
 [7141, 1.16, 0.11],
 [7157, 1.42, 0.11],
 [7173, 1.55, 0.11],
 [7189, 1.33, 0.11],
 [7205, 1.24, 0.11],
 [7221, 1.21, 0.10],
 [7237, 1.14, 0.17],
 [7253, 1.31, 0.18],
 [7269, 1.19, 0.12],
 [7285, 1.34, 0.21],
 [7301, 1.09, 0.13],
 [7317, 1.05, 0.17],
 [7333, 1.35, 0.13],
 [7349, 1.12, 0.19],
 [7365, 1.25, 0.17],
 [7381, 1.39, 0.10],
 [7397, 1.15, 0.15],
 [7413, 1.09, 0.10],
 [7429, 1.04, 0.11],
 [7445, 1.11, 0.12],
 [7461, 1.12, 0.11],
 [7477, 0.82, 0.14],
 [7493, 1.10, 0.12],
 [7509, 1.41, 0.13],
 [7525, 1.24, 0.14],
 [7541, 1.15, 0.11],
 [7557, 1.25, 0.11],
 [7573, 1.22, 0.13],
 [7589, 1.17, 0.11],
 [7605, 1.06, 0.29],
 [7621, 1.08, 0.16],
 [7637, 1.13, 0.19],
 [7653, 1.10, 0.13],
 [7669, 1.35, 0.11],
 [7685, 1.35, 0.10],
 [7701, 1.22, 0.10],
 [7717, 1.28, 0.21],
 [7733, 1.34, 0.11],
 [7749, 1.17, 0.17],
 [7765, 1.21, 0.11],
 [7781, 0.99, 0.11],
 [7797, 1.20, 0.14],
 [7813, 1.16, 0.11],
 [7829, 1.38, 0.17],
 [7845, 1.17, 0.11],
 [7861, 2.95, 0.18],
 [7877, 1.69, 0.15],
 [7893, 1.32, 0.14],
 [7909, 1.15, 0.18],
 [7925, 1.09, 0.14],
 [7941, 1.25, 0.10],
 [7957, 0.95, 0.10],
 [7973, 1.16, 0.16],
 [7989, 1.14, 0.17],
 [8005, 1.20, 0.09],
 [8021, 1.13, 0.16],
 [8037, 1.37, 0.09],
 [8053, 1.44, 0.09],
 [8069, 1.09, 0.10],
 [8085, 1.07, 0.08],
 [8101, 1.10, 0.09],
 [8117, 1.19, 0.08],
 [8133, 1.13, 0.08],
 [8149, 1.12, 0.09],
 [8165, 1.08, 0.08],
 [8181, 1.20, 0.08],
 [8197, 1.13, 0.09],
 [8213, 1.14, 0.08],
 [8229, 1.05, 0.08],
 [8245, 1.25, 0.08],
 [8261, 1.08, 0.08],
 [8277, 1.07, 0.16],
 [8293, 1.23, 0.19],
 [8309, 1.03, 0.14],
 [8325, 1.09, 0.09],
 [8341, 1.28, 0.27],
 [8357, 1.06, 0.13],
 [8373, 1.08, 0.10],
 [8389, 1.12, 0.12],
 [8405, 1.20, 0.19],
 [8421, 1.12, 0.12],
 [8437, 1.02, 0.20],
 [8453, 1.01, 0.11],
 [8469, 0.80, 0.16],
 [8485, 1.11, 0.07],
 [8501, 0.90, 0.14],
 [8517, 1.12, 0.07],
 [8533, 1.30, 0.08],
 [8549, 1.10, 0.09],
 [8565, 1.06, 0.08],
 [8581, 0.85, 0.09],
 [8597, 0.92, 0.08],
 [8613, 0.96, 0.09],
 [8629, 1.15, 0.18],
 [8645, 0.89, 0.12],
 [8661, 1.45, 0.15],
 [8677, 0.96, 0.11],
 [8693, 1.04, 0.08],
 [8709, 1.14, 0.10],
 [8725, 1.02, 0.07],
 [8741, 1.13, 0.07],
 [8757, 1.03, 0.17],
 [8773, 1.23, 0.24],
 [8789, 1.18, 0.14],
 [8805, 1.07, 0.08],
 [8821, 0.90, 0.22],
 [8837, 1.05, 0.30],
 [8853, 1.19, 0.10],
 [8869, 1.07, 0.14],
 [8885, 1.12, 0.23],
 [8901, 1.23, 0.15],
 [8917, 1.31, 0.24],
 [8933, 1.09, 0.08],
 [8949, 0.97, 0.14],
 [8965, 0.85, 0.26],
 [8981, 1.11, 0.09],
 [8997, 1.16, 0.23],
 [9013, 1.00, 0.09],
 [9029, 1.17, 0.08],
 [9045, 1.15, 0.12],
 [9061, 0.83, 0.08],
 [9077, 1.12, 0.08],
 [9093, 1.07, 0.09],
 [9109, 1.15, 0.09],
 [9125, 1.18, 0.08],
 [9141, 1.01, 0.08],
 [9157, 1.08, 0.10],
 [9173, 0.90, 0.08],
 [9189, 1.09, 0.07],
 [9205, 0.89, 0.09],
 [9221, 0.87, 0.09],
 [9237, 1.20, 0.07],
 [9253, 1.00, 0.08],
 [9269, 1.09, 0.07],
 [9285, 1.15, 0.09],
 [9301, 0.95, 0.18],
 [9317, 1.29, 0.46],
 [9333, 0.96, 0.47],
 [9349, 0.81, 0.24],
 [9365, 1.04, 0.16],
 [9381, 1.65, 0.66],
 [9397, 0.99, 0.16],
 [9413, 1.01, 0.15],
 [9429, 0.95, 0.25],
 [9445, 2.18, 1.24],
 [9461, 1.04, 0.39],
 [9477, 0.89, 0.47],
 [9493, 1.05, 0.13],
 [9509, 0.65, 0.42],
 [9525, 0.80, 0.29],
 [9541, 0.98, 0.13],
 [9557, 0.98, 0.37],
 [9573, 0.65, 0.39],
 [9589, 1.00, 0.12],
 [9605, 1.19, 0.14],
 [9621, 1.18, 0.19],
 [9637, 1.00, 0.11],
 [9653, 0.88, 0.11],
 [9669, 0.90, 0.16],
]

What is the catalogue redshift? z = 0.197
